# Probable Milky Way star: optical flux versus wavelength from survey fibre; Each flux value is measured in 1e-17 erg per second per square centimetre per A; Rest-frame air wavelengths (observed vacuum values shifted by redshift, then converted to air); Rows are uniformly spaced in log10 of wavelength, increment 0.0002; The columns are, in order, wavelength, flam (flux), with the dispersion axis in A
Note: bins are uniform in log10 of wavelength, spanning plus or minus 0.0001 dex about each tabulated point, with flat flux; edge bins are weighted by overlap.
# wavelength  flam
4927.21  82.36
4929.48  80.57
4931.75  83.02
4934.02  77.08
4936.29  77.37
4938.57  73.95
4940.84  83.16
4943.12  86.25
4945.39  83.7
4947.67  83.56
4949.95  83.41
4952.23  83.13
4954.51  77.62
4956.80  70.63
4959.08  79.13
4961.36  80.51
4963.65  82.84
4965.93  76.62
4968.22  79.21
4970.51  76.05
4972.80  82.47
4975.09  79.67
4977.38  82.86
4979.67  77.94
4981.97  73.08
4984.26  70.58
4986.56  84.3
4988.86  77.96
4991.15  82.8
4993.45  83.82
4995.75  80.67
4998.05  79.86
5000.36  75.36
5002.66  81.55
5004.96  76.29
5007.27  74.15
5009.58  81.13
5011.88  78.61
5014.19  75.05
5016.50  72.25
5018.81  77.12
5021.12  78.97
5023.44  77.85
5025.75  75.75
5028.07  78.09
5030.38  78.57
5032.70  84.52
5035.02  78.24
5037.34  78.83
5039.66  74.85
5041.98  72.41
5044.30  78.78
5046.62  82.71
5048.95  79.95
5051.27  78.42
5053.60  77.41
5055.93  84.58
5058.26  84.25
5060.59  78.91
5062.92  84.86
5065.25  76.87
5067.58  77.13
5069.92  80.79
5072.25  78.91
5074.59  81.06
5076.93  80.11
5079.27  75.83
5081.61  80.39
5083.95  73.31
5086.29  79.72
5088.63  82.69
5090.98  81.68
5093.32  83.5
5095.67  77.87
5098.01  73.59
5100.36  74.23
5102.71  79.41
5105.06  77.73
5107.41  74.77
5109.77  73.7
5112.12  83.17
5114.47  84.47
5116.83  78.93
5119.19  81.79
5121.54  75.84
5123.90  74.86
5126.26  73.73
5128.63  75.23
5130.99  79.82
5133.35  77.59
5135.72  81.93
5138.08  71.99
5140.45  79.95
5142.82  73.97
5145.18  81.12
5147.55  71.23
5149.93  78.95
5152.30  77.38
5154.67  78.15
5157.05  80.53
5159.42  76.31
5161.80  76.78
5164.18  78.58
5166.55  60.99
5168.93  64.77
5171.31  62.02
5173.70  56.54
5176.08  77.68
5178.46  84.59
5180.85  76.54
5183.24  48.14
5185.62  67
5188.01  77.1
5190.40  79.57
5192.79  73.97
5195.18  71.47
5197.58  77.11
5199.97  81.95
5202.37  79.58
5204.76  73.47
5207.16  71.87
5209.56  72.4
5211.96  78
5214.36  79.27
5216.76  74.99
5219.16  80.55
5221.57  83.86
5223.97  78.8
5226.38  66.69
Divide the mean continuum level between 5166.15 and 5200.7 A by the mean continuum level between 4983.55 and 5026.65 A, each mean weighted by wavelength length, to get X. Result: 0.90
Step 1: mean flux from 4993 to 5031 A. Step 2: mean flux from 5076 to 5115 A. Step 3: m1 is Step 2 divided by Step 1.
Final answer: 1.01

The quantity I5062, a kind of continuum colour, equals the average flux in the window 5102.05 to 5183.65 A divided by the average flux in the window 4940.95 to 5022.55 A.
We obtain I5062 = 1.0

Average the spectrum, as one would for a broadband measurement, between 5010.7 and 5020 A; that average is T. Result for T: 75.9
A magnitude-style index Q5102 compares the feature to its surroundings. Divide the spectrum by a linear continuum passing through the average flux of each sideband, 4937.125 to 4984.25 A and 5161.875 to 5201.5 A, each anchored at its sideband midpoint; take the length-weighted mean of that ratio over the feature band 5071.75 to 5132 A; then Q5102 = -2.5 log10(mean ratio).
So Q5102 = -0.057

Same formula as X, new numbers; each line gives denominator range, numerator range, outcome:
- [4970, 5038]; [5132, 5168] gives 0.97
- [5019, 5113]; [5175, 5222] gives 0.96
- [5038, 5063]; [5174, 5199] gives 0.92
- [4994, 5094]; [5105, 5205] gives 0.95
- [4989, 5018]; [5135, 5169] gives 0.97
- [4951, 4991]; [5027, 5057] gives 1.01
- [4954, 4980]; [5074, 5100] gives 1.00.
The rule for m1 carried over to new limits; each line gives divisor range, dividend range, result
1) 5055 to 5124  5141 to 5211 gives 0.93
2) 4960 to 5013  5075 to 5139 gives 0.99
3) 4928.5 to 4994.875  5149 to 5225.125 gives 0.93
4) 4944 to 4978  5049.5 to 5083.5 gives 1.00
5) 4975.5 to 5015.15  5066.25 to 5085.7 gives 1.00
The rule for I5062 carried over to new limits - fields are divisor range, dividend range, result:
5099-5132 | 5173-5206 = 0.95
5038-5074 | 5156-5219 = 0.92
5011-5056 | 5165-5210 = 0.92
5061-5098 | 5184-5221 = 0.95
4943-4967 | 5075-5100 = 0.98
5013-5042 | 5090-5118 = 1.02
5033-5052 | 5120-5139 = 0.98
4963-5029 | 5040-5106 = 1.01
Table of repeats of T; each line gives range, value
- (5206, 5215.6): 75.4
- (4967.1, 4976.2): 79.3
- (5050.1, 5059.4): 81.1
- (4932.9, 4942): 77.9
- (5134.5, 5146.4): 77.8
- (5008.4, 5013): 79.9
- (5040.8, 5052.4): 78.5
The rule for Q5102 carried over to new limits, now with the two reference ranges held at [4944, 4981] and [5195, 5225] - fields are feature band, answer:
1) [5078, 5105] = 0.00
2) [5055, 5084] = -0.02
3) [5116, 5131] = 0.02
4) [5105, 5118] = -0.01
